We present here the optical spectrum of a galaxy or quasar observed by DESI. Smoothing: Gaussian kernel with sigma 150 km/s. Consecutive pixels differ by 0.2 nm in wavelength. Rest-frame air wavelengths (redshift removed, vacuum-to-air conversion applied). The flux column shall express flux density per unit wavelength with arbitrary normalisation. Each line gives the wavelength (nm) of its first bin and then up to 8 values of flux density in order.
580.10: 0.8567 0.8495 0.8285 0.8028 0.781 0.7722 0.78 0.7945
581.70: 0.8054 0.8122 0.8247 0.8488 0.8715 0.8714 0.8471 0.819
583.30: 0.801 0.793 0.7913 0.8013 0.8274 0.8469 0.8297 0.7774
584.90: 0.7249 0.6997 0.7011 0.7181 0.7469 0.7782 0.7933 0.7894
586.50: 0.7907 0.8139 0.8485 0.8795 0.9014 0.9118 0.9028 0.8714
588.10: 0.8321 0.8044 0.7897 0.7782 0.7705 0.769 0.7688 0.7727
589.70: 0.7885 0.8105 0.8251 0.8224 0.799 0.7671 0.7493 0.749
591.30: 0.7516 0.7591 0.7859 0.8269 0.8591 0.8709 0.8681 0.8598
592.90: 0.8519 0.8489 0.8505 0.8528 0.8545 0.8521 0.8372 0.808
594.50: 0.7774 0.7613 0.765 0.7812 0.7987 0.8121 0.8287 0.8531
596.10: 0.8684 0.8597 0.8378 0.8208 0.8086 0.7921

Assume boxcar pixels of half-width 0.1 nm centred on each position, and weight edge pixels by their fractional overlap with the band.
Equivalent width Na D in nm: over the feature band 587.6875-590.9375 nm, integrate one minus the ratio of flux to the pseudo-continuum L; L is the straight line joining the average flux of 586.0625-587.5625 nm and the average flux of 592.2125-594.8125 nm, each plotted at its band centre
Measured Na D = 0.16 nm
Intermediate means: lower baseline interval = 0.841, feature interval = 0.8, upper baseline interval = 0.837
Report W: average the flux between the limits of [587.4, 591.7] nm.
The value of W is 0.799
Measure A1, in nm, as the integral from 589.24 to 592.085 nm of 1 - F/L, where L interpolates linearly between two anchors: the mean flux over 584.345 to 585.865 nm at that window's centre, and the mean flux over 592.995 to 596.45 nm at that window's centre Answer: 0.02 nm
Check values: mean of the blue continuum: 0.748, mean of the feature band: 0.786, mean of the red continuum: 0.824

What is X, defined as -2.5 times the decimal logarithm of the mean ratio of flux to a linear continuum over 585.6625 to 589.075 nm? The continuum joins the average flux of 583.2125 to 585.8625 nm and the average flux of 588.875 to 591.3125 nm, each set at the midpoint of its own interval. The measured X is -0.06 mag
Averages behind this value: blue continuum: 0.774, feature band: 0.824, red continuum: 0.782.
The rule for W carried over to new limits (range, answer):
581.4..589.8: 0.807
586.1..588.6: 0.843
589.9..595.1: 0.813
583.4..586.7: 0.777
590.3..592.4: 0.793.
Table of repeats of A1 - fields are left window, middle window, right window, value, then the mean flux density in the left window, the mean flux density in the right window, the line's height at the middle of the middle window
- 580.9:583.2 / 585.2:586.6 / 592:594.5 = 0.12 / 0.821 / 0.848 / 0.83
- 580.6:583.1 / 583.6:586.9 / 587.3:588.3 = 0.27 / 0.818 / 0.874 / 0.85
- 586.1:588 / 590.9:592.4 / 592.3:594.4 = 0.09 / 0.853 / 0.849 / 0.85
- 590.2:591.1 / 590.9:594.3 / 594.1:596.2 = -0.15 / 0.781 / 0.807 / 0.792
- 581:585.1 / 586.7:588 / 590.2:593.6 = -0.11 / 0.809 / 0.816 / 0.813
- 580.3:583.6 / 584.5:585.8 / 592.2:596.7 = 0.13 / 0.817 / 0.831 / 0.821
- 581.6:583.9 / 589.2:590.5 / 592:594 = 0.08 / 0.825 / 0.857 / 0.847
